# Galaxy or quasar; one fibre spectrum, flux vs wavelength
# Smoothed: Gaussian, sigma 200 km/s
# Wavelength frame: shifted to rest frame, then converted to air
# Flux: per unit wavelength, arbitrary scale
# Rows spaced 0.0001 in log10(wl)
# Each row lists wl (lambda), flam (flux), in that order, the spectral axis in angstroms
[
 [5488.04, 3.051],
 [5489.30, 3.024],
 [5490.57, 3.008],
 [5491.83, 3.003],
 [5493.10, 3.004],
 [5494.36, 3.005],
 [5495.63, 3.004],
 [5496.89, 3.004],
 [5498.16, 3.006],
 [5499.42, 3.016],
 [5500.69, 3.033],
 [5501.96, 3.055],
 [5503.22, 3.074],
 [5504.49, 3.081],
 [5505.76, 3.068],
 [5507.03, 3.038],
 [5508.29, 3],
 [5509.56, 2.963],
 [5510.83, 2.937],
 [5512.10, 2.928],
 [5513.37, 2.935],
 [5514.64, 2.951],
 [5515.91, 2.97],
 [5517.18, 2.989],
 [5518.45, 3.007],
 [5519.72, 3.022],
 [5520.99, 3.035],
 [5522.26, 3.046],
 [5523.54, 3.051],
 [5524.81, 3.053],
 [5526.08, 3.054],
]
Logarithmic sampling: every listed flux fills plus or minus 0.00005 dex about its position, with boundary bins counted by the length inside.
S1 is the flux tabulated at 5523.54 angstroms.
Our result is 3.051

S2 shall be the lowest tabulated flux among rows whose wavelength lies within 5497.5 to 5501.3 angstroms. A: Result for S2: 3.006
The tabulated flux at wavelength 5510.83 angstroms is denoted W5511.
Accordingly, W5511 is 2.937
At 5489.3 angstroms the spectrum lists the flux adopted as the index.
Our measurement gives 3.024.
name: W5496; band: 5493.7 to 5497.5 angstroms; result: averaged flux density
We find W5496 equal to 3.01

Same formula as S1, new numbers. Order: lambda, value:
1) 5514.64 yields 2.951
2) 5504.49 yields 3.081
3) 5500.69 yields 3.033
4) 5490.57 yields 3.008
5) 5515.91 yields 2.97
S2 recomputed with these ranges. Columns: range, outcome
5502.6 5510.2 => 2.963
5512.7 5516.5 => 2.935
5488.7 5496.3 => 3.003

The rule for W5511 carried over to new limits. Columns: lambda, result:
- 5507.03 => 3.038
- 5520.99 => 3.035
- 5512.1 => 2.928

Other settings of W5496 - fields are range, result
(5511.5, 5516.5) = 2.95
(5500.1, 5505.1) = 3.06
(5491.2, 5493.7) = 3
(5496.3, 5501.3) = 3.01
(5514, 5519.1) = 2.98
